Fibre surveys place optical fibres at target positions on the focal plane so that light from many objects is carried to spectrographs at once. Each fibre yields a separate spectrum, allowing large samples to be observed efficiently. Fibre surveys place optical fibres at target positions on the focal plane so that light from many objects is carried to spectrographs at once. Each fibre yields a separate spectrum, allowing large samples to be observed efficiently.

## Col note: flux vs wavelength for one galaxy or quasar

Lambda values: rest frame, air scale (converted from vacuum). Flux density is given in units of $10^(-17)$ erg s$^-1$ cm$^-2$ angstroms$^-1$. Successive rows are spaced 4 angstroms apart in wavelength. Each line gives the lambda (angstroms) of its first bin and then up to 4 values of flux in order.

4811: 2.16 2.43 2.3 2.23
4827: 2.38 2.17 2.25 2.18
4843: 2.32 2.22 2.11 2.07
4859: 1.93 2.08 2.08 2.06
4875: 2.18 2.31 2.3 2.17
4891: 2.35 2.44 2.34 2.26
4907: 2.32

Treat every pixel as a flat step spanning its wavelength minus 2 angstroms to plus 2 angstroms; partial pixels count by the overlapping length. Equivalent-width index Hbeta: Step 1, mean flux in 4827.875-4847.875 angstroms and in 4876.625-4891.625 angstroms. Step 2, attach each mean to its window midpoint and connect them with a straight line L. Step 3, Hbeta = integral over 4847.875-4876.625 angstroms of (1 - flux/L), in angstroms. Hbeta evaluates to 2.3 angstroms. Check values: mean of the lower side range 2.24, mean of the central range 2.08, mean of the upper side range 2.27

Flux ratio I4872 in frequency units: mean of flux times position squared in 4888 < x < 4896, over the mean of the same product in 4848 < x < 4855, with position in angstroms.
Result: 1.14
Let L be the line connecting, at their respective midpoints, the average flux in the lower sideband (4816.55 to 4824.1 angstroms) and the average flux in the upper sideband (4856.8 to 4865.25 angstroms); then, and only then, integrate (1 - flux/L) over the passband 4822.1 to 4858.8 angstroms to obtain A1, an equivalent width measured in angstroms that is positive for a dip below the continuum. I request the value -0.93 angstroms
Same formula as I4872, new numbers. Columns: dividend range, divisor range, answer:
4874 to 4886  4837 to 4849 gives 1.03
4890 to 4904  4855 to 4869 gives 1.17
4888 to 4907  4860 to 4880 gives 1.11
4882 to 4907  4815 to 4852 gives 1.05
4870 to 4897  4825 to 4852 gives 1.03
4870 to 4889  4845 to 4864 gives 1.07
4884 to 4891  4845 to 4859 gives 1.08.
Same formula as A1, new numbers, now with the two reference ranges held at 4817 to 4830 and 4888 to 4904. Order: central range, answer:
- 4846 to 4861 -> 1.6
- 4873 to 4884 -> 0.3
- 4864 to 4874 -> 1.0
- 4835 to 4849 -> 0.4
